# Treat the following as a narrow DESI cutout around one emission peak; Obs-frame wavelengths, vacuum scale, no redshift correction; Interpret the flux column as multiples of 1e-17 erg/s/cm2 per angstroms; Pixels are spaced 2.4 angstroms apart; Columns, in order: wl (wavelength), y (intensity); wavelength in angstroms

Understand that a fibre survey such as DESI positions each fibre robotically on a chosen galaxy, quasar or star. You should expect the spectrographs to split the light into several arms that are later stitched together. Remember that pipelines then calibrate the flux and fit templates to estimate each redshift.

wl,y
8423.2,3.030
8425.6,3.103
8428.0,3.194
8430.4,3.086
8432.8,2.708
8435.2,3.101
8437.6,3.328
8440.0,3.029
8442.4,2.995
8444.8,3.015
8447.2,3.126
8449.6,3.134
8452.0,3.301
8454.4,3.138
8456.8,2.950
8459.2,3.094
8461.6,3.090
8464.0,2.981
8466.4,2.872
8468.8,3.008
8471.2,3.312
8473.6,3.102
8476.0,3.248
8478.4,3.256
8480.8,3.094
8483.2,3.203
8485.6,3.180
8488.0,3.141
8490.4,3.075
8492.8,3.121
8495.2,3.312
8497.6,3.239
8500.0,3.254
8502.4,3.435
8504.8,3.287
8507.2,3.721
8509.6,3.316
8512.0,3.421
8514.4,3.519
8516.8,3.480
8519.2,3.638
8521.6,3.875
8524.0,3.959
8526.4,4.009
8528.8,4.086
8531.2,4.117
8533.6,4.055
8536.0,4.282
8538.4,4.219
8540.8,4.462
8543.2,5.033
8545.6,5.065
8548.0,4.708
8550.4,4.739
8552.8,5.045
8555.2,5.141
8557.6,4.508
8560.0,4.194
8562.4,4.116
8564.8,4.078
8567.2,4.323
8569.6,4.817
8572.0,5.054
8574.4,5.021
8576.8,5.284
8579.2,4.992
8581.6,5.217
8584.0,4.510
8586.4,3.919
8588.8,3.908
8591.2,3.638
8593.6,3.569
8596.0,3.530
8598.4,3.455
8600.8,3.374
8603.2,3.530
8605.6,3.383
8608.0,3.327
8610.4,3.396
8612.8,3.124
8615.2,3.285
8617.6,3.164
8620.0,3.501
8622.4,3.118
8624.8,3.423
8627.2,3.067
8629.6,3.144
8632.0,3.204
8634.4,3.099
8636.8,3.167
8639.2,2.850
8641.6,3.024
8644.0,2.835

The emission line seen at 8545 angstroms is H-alpha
